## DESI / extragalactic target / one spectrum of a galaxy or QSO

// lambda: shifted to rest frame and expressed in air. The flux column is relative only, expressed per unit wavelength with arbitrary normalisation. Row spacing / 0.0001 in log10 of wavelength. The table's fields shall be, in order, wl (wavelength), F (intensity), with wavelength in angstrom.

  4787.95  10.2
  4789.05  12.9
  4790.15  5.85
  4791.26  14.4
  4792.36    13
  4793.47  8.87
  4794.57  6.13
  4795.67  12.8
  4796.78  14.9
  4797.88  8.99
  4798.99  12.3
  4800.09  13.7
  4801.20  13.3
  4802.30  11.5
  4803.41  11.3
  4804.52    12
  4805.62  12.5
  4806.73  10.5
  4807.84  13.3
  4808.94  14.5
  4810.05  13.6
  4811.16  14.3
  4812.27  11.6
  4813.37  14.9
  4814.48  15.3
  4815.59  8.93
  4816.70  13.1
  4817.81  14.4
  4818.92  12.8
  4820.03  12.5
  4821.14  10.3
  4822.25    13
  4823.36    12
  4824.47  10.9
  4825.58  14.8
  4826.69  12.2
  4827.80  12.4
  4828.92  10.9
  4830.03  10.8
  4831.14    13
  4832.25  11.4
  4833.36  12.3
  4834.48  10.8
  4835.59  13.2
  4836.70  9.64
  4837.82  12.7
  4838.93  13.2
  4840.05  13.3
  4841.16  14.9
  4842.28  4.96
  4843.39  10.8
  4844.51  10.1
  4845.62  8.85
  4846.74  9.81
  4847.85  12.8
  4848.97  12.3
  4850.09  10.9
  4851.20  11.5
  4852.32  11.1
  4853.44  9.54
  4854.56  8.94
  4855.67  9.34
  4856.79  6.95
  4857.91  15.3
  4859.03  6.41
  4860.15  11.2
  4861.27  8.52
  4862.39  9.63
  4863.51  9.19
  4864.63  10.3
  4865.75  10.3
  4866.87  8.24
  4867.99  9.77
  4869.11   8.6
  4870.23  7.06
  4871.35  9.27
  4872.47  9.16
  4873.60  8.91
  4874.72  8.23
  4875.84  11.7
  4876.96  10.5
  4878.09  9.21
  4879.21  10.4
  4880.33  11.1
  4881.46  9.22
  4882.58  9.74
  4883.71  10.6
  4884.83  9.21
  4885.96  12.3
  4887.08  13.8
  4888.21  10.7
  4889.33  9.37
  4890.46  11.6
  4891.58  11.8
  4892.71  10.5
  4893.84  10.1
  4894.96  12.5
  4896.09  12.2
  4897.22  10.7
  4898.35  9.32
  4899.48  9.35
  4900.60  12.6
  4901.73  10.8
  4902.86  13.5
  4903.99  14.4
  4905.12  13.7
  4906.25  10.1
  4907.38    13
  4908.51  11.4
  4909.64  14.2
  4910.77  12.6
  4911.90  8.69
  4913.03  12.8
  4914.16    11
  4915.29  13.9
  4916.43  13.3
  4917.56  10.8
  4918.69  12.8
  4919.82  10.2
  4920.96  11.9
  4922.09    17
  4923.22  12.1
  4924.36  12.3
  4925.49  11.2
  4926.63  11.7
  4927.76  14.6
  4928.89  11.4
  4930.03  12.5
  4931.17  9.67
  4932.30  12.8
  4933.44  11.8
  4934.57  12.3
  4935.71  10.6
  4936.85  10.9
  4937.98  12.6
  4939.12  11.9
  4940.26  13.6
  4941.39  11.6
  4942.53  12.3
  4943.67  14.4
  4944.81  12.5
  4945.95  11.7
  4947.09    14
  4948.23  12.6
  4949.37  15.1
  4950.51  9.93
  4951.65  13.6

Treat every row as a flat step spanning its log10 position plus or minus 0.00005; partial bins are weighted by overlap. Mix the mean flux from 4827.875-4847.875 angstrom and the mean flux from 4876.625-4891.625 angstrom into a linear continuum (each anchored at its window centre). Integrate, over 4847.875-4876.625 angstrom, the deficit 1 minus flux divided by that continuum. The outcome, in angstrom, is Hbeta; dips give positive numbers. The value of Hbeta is 3.1 angstrom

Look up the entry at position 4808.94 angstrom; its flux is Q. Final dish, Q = 14.5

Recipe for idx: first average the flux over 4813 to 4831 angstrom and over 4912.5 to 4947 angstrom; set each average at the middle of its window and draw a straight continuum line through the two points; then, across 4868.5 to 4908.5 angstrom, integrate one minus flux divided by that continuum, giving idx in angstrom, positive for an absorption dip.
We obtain 5.2 angstrom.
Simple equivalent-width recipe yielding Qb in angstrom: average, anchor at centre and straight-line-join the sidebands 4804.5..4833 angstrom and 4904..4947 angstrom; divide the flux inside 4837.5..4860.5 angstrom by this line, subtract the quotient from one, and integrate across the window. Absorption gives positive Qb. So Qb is 3.3 angstrom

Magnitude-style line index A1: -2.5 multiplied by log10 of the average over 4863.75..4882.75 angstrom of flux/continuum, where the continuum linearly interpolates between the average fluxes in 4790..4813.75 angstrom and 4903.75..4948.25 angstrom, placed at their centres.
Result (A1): 0.27 mag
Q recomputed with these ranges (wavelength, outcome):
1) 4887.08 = 13.8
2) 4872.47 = 9.16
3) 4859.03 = 6.41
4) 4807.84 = 13.3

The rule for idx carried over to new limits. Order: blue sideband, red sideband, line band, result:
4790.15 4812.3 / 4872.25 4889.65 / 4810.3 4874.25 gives 0.7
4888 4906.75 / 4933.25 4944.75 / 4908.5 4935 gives -0.8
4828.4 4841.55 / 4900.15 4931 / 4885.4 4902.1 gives 1.5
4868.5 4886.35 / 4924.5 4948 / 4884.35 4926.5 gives -3.7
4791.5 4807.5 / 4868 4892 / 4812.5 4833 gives -2.2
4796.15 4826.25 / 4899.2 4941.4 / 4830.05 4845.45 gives 1.3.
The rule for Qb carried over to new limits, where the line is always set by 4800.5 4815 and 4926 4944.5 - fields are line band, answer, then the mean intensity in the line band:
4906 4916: 0.2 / 12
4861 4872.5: 3.2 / 9.11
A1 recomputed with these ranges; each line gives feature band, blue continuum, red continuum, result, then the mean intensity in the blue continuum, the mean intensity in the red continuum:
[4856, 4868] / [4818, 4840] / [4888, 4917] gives 0.24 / 12.1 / 11.7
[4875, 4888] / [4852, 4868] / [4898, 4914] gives 0.00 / 9.62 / 11.9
